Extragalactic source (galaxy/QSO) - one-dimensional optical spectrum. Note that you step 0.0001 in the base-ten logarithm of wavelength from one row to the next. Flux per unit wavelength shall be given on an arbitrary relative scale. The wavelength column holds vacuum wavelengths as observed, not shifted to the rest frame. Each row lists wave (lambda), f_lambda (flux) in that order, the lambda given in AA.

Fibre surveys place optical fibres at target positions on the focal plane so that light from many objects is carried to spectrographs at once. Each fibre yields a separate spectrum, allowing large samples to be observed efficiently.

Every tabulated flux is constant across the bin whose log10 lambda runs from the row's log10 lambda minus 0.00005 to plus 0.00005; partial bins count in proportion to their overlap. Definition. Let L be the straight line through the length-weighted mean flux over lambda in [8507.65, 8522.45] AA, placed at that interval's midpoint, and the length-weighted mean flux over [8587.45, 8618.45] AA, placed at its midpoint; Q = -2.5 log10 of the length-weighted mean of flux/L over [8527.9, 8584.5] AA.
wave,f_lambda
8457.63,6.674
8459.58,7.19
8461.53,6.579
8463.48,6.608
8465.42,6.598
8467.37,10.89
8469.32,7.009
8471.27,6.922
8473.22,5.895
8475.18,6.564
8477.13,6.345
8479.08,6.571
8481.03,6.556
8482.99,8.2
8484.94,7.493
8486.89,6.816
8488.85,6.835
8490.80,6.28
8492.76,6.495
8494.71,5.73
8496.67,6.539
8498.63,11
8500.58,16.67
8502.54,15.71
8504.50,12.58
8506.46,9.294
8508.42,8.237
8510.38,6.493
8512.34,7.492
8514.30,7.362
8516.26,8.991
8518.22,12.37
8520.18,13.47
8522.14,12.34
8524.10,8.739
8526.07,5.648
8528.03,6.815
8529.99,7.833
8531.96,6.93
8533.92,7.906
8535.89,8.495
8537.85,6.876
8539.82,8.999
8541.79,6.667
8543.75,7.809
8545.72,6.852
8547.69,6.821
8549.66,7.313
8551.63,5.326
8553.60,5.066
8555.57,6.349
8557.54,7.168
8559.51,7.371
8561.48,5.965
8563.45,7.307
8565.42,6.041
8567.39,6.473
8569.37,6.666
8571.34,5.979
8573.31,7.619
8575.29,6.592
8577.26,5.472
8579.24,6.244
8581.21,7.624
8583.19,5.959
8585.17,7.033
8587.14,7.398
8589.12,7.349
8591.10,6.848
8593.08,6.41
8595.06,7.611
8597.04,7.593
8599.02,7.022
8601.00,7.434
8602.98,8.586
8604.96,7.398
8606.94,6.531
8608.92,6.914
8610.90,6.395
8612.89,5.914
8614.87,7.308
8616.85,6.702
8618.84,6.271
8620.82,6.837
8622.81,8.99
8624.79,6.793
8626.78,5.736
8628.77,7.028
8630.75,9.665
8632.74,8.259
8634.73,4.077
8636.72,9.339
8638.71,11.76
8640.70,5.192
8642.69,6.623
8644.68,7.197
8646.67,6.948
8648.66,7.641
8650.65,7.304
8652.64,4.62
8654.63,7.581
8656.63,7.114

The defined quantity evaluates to 0.216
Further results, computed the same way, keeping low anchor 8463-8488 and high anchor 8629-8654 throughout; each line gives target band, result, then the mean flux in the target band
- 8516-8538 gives -0.235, 8.94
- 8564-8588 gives 0.106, 6.6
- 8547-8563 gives 0.127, 6.44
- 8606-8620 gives 0.118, 6.58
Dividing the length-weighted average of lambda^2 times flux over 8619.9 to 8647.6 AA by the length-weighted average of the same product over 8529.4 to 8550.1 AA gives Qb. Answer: 1.0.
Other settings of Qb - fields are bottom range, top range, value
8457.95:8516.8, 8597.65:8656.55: 0.92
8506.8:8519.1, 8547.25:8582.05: 0.78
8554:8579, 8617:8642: 1.16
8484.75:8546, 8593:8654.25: 0.84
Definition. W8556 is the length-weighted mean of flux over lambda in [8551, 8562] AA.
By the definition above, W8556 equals 6.25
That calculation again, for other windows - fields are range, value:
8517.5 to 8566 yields 7.69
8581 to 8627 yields 7.04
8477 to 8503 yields 8.3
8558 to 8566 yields 6.74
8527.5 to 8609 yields 6.97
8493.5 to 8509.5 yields 10.6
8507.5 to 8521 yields 9.16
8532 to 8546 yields 7.65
